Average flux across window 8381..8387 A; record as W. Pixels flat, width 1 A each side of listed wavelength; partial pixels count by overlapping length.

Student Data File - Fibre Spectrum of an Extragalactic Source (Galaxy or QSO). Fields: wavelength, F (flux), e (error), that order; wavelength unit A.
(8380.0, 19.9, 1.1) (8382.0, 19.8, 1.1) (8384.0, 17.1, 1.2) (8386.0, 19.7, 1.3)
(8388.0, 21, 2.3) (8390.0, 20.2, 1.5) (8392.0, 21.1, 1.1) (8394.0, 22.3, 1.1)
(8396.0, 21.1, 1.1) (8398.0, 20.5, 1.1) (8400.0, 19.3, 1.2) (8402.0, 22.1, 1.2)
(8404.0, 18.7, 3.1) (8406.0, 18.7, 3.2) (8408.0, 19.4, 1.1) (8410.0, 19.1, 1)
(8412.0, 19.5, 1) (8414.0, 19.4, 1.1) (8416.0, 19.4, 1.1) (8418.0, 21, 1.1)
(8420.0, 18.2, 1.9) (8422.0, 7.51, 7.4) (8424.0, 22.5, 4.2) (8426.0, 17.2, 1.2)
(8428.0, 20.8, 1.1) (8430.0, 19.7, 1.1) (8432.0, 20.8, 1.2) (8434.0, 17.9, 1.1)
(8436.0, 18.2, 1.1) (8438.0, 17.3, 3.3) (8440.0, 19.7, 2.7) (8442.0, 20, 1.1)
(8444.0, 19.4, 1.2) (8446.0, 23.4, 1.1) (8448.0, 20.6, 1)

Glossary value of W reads 18.9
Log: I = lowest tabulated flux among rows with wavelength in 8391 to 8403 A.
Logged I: 19.3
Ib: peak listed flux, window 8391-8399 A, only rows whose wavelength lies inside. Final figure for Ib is 22.3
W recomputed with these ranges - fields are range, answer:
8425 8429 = 19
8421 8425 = 15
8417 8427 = 17.3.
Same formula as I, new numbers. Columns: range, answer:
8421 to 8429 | 7.51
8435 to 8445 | 17.3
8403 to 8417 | 18.7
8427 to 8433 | 19.7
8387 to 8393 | 20.2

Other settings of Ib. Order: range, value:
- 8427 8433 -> 20.8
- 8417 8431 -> 22.5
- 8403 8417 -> 19.5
